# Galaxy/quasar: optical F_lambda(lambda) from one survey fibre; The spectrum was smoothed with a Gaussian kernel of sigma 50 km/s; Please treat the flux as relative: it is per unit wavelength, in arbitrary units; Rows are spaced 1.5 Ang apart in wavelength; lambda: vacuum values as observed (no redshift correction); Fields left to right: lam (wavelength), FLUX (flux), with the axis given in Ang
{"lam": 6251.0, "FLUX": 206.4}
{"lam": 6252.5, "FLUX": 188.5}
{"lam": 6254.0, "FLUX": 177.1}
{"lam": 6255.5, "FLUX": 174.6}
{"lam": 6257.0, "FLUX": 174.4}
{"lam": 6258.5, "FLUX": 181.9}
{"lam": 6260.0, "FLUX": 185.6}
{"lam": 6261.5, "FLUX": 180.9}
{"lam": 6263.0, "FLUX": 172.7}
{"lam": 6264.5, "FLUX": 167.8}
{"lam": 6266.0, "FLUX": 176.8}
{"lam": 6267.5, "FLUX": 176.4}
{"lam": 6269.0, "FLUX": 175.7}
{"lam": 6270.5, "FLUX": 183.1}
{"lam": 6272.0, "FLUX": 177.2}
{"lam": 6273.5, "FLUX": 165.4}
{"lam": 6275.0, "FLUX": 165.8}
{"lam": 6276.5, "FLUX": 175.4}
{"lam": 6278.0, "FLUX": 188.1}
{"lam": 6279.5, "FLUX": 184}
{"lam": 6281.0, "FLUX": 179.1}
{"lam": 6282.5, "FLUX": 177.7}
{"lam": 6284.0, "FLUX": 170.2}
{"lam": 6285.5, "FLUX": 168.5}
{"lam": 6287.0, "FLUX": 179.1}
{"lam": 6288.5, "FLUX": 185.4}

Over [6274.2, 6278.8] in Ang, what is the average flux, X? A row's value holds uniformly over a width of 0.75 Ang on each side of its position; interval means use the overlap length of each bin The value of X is 176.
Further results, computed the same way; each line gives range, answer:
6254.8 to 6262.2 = 180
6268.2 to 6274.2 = 175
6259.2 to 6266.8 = 177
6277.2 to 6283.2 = 182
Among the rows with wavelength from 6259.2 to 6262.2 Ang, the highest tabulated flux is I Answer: 185.6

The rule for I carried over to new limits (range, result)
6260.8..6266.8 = 180.9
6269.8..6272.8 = 183.1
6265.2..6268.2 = 176.8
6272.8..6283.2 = 188.1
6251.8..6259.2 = 188.5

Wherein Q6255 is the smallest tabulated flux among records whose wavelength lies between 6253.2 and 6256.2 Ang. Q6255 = 174.6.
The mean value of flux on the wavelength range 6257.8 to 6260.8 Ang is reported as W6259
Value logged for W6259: 184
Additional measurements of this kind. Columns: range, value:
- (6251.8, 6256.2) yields 180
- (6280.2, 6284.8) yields 176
